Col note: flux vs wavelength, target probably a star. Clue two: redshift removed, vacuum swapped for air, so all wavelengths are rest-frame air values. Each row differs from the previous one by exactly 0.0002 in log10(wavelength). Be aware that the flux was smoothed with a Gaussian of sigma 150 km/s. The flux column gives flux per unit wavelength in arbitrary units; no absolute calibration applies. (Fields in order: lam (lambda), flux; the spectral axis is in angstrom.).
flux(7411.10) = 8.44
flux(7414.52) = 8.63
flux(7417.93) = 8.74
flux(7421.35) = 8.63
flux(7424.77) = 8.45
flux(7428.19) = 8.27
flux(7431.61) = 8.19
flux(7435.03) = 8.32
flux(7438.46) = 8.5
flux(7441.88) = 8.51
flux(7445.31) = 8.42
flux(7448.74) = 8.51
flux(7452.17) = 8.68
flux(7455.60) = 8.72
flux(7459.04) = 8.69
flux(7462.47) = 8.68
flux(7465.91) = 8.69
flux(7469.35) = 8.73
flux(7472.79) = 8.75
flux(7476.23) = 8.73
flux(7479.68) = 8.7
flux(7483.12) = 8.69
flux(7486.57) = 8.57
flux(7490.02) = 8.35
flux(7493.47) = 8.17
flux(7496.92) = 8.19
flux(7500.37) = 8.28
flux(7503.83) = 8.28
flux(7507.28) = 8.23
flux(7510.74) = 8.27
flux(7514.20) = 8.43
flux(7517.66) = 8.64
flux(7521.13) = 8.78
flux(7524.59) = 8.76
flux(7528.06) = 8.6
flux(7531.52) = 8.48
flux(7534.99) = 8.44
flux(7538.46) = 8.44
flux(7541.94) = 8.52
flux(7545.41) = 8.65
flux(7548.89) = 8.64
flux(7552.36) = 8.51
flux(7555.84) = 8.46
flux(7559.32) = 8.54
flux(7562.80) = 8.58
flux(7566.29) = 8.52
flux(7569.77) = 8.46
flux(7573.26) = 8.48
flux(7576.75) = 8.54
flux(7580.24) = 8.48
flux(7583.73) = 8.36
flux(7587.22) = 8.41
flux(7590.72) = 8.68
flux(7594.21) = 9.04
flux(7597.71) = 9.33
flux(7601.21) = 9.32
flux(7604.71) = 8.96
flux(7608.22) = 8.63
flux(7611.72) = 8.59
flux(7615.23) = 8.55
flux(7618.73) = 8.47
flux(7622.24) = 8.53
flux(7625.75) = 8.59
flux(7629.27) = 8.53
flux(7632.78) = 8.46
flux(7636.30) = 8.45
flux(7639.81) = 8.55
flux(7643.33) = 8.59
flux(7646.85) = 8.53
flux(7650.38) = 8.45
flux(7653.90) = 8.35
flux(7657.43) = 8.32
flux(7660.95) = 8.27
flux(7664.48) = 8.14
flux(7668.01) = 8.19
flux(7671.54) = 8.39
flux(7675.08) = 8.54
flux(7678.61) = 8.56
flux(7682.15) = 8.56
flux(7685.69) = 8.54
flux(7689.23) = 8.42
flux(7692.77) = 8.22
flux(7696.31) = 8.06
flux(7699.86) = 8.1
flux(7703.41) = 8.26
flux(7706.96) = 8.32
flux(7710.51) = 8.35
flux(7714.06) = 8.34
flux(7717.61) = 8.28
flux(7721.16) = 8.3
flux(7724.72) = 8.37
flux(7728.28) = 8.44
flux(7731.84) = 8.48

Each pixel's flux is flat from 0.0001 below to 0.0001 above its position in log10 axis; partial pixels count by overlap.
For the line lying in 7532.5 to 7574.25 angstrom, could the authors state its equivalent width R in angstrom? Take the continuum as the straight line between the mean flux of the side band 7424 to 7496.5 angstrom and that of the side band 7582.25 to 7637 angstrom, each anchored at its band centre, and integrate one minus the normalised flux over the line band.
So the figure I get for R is 0.5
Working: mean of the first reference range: 8.53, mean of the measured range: 8.52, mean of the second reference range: 8.69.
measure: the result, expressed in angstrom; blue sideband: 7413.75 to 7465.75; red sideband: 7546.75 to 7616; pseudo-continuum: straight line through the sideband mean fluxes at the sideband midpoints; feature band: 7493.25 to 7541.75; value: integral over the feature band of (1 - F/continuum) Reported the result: 0.9 angstrom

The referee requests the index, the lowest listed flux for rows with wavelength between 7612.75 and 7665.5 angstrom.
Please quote 8.14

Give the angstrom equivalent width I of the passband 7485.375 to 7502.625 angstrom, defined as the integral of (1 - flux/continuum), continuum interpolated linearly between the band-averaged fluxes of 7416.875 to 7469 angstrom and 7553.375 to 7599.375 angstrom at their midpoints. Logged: 0.5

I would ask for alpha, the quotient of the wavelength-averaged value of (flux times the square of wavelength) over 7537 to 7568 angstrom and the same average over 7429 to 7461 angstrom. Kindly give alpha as 1.03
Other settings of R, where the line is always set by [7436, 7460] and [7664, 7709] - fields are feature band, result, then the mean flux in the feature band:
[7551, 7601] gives -1.1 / 8.62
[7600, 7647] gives -1.3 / 8.62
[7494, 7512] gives 0.6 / 8.25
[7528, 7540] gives 0.0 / 8.48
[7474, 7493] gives -0.1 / 8.58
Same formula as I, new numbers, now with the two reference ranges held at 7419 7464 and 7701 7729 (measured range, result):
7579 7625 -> -1.75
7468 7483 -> -0.42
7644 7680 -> -0.08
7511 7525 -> -0.24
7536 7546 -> -0.09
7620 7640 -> -0.32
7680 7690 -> -0.21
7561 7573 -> -0.13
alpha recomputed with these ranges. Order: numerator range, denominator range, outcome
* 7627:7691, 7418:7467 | 1.05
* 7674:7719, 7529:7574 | 1.02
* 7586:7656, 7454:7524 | 1.05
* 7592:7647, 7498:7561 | 1.05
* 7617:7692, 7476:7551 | 1.03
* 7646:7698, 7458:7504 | 1.03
